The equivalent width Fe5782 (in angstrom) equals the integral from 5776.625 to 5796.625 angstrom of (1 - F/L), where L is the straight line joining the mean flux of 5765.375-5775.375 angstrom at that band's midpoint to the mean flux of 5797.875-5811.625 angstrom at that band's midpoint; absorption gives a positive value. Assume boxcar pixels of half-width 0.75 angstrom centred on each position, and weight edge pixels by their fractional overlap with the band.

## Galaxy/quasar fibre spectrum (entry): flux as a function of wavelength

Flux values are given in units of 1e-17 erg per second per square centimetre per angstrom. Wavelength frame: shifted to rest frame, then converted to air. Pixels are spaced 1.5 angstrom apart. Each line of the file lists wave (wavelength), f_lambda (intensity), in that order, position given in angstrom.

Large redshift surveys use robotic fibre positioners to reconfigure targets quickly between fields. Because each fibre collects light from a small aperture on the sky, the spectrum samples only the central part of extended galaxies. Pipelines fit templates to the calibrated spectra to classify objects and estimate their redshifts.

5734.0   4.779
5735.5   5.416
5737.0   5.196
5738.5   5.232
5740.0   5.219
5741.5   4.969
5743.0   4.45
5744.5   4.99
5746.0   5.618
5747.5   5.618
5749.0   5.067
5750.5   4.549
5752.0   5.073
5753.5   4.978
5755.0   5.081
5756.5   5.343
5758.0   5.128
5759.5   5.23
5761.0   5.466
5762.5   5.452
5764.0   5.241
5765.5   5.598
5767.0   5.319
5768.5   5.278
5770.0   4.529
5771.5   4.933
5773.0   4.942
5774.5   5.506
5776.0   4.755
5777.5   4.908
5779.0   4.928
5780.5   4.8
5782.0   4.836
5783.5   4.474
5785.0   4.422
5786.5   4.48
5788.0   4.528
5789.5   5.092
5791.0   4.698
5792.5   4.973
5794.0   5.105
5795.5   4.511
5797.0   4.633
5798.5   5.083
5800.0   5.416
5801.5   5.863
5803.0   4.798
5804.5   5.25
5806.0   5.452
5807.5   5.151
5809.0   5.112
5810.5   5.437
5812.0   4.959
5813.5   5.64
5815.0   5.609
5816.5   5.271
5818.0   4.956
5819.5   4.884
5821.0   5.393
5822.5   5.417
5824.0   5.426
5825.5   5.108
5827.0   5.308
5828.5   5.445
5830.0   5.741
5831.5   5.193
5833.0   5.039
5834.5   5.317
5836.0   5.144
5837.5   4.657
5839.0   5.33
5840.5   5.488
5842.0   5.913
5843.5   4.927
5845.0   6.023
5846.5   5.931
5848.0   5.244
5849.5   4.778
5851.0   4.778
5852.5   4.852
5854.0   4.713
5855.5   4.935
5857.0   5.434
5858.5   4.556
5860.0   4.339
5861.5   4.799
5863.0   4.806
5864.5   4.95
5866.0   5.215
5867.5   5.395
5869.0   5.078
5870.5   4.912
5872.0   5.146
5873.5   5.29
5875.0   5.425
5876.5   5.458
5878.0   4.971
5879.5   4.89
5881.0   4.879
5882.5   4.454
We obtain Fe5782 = 1.7 angstrom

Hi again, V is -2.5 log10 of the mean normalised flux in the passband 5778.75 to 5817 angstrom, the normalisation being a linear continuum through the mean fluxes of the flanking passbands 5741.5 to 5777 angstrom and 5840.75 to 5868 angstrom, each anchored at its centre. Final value 0.02 mag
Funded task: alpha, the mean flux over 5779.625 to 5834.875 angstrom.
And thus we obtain 5.1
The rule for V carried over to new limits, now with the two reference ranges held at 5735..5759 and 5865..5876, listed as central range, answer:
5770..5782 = 0.045 mag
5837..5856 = -0.004 mag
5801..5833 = -0.026 mag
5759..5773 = -0.017 mag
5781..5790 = 0.115 mag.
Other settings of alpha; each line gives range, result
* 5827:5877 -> 5.16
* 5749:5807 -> 5.02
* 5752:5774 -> 5.18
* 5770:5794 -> 4.82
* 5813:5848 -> 5.35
